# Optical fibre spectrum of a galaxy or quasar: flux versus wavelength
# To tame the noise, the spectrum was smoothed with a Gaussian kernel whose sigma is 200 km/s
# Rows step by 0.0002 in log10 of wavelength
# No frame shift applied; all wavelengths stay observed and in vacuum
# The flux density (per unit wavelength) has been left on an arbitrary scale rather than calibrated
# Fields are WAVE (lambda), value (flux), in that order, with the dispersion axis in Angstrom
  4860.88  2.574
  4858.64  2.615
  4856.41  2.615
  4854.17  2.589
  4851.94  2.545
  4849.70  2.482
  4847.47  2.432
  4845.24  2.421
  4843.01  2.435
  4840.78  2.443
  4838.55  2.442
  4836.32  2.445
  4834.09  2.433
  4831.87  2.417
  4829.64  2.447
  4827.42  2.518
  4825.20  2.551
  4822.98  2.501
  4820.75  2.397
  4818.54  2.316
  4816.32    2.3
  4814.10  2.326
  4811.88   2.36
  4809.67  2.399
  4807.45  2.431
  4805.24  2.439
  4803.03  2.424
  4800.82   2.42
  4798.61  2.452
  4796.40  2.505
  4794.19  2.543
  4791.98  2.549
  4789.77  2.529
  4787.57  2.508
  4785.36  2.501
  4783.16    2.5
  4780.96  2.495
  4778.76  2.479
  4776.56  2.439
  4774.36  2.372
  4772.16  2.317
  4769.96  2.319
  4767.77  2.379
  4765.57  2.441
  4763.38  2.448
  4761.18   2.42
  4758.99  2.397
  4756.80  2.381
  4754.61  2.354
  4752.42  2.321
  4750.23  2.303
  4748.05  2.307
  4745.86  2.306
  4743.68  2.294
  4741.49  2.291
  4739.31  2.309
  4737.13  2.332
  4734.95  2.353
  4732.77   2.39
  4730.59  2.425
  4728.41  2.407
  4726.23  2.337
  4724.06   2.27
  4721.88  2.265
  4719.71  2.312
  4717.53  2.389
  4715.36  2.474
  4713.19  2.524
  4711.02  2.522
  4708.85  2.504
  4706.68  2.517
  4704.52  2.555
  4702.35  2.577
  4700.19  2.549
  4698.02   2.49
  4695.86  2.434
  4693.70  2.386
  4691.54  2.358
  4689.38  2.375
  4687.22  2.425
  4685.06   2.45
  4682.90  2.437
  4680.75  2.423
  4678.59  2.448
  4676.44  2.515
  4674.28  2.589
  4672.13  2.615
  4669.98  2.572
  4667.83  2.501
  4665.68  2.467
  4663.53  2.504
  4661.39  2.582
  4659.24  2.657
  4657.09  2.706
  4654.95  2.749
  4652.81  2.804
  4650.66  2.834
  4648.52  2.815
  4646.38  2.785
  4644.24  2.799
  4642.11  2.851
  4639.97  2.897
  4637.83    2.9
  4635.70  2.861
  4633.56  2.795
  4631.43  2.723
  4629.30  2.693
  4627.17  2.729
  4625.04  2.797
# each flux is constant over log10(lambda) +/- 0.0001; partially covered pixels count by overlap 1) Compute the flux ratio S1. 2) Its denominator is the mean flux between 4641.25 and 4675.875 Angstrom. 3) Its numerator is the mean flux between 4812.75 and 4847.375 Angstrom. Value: 0.9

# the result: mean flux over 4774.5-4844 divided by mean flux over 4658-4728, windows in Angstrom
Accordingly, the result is 0.99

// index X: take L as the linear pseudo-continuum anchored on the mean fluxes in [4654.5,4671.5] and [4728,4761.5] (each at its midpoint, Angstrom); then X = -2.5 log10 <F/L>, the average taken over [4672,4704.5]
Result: 0.02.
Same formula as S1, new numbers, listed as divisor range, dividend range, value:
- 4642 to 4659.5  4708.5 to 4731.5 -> 0.86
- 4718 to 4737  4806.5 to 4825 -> 1.02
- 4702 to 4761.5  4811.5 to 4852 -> 1.02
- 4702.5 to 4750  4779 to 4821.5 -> 1.02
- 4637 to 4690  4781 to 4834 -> 0.93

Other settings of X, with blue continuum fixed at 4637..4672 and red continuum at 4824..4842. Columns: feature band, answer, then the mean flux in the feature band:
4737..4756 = 0.12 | 2.31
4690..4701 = 0.09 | 2.44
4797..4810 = 0.03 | 2.43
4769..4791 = 0.04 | 2.45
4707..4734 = 0.09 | 2.4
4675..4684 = 0.09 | 2.46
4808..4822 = 0.06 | 2.35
